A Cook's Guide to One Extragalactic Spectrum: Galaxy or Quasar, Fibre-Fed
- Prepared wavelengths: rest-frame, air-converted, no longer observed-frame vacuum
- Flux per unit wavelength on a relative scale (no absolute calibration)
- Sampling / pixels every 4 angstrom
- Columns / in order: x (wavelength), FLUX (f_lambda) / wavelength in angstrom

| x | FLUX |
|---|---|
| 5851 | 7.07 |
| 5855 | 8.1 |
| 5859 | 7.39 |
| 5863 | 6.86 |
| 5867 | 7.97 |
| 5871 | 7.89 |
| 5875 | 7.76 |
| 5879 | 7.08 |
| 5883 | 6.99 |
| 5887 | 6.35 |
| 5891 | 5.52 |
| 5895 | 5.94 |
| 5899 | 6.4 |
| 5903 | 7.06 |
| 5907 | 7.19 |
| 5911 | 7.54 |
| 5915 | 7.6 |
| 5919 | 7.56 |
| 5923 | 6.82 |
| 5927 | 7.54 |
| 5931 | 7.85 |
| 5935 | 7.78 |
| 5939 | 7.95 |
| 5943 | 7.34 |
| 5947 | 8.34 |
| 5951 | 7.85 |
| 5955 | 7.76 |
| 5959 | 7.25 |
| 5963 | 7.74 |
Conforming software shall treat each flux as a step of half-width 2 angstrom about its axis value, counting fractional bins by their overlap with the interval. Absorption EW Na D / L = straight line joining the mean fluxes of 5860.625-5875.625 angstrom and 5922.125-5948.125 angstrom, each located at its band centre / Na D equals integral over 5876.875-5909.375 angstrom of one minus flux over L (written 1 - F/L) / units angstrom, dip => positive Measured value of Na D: 4.5 angstrom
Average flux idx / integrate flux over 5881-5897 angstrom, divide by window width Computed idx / 6.2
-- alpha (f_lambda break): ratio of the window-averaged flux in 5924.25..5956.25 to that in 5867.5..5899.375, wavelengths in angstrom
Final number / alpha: 1.14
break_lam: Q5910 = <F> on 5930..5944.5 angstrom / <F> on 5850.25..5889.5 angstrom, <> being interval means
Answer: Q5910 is 1.1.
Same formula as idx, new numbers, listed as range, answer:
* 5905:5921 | 7.47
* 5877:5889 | 6.81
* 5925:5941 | 7.78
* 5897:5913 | 7.05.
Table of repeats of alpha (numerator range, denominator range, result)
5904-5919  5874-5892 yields 1.10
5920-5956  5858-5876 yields 1.01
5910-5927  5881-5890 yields 1.13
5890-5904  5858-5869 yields 0.84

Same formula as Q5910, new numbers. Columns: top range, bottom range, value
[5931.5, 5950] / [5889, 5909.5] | 1.22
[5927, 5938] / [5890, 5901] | 1.30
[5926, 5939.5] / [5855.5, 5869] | 1.04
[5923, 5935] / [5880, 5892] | 1.18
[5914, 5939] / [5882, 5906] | 1.18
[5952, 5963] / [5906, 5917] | 1.02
